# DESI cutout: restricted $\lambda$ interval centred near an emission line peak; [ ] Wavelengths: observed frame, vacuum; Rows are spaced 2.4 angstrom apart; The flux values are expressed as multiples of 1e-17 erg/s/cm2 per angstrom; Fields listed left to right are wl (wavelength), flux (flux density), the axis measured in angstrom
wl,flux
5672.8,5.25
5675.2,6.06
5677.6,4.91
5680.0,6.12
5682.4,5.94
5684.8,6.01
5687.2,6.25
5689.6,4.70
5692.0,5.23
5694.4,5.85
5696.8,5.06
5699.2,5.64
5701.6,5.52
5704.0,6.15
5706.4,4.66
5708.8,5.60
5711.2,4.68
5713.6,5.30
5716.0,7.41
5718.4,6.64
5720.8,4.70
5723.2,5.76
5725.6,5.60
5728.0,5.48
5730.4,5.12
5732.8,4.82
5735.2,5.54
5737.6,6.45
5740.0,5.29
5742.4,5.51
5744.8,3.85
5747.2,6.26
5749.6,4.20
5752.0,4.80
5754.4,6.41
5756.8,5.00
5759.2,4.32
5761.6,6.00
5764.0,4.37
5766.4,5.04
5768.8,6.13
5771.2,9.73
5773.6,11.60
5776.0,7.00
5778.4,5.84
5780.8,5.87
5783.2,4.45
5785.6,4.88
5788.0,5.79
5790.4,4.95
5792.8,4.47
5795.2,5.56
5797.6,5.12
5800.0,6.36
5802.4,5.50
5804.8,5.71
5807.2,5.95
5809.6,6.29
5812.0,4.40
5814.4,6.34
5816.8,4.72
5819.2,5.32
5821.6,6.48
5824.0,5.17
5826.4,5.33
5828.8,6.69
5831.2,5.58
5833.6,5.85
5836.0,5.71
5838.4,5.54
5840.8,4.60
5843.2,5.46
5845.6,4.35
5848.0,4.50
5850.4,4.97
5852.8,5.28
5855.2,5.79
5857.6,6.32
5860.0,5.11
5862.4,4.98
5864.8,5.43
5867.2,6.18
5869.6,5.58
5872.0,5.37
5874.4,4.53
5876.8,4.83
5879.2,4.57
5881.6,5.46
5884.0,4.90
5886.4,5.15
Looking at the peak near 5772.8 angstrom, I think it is [O III] 5007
